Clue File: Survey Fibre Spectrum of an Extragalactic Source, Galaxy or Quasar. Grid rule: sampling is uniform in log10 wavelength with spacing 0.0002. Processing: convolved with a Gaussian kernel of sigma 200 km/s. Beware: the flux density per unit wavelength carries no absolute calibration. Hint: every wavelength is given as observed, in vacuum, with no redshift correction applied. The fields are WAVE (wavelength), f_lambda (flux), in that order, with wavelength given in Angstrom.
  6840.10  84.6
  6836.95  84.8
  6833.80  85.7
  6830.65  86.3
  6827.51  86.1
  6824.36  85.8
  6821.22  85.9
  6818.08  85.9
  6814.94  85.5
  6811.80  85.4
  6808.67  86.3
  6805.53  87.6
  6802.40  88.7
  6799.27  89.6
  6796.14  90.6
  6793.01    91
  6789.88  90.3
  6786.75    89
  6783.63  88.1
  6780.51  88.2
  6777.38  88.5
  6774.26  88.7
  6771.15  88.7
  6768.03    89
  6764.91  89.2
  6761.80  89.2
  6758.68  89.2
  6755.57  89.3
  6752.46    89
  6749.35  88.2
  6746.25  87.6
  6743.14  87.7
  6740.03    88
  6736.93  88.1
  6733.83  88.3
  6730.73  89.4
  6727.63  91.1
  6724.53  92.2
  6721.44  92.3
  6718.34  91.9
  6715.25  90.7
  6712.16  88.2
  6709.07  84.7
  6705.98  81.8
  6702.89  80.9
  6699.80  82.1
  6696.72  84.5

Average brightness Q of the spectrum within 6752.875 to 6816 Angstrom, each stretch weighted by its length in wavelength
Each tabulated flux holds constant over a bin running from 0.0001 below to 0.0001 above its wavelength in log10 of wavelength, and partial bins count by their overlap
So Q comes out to 88.6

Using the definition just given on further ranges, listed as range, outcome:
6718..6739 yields 90.3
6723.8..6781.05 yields 88.9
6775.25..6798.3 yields 89.3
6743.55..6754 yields 88.2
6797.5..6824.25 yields 86.9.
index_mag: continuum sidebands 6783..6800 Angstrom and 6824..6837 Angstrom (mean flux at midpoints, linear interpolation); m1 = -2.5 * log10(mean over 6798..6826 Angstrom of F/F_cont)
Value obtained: 0.01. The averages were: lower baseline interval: 89.9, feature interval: 86.7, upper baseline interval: 85.8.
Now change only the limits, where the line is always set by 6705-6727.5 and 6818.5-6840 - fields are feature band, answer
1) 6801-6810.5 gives -0.014 mag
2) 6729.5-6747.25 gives 0.004 mag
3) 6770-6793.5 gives -0.023 mag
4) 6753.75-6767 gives -0.017 mag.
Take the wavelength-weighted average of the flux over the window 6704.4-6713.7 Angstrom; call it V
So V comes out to 84.9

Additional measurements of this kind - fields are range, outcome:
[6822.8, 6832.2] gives 86.1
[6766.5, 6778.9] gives 88.8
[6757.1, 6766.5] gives 89.2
